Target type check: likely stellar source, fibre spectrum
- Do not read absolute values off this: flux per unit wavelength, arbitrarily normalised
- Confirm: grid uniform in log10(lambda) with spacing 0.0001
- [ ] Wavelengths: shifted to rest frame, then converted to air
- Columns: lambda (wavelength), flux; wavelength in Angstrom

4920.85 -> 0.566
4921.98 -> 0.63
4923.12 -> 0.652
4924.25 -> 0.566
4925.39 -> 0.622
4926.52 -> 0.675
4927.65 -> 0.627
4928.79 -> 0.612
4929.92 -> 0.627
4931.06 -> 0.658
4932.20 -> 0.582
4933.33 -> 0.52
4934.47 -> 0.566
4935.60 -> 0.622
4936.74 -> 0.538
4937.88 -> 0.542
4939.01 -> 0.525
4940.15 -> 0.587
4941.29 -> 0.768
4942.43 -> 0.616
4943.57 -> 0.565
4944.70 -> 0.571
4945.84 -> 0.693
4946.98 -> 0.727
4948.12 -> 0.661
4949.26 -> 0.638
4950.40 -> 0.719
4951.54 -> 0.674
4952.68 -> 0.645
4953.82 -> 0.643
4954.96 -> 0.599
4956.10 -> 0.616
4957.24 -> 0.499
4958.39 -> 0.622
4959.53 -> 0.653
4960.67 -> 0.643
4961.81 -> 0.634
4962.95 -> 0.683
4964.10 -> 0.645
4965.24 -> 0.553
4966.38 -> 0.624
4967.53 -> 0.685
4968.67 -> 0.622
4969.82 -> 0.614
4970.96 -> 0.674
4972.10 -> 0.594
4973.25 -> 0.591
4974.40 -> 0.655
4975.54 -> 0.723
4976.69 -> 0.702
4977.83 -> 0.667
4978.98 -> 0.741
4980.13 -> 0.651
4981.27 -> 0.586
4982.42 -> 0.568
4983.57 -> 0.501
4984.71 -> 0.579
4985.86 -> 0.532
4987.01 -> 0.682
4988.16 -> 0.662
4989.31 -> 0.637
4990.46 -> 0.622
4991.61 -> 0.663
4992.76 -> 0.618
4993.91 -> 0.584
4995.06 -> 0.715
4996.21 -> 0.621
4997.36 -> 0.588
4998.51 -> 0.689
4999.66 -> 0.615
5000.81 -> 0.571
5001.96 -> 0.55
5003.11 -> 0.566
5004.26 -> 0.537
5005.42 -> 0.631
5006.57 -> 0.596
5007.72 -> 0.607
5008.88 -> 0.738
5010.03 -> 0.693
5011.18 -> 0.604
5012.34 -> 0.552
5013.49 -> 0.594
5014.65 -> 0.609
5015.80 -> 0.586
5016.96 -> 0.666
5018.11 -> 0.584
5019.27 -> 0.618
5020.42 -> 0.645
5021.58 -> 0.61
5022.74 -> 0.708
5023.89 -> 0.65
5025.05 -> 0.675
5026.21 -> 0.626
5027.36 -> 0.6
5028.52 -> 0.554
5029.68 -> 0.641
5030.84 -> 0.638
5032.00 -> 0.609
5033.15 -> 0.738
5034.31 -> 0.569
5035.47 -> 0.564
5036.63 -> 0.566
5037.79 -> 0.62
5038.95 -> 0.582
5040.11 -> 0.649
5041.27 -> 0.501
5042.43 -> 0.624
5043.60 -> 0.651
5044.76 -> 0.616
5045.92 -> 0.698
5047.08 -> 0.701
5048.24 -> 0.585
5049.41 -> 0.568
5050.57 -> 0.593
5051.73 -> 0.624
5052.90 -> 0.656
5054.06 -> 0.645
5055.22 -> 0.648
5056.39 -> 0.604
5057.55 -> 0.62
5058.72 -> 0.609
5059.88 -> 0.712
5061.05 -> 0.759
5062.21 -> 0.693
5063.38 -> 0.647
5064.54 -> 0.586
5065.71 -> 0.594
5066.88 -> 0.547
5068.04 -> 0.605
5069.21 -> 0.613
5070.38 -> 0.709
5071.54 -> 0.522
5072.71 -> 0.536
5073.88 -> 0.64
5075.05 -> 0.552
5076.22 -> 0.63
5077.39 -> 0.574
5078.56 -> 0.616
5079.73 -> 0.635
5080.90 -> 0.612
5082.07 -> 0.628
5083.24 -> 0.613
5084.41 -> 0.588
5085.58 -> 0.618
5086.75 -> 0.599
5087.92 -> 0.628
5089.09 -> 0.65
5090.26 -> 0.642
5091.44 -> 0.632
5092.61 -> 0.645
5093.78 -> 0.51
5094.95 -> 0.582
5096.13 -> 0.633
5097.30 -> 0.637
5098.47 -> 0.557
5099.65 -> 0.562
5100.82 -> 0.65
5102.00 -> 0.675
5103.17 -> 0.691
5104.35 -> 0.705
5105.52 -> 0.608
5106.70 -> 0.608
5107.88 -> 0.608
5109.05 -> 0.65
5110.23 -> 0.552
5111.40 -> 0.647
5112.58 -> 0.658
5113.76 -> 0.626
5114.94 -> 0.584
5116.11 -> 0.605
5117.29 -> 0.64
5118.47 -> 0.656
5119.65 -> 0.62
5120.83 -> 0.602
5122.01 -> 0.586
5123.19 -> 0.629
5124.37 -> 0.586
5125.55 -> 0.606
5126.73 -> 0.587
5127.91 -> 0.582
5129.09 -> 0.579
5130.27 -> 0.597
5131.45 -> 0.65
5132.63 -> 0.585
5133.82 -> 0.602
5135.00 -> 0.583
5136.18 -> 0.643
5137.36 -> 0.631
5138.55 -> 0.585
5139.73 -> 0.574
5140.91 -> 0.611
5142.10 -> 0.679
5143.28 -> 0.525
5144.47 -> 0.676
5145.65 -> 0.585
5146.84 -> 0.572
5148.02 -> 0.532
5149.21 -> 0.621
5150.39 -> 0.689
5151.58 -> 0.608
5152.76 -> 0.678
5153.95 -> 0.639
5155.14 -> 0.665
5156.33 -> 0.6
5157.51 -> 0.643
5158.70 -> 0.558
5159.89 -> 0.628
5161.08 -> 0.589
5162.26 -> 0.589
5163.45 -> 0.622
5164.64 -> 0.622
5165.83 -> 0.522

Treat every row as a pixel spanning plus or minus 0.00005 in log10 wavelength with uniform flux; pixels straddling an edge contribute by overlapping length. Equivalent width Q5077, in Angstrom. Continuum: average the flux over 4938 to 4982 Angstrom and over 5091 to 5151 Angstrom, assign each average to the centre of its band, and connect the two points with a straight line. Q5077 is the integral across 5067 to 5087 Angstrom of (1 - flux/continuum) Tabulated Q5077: 0.5 Angstrom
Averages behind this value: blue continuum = 0.638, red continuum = 0.612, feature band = 0.604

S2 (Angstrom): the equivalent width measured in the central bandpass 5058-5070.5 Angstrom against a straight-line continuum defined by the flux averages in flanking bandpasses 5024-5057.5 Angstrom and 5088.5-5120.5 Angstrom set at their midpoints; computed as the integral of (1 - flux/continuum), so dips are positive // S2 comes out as -0.4 Angstrom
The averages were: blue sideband 0.62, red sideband 0.623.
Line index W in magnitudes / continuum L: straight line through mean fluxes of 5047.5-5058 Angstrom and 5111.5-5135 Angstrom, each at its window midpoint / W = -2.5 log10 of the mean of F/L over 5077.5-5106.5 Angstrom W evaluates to -0.01 mag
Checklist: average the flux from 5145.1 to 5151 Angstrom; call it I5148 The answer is 0.6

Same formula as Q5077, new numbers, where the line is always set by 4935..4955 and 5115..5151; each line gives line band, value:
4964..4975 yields 0.0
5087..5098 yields -0.1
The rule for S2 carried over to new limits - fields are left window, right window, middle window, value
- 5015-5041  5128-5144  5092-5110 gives -0.3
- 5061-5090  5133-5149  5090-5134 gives -0.7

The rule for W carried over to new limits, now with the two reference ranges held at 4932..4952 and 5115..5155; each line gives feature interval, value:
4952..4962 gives 0.000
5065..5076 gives 0.038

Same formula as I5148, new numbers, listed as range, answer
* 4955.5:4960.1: 0.597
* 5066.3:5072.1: 0.6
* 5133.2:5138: 0.613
